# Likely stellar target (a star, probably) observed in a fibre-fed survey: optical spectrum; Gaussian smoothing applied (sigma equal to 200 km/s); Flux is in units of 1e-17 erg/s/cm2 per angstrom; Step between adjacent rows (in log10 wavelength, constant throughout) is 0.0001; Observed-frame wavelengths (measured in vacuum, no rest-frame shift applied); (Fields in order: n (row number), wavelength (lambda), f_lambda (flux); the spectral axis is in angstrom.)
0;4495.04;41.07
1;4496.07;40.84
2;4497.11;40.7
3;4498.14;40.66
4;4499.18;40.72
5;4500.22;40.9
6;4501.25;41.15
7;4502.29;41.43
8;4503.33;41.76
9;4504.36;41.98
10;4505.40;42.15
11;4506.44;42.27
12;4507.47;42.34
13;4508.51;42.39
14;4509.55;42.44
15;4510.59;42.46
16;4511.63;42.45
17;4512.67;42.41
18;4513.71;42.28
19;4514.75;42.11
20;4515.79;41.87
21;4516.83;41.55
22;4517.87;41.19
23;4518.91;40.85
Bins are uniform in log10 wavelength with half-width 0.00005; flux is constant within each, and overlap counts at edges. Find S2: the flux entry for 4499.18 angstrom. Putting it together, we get 40.72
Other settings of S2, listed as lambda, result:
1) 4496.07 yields 40.84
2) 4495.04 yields 41.07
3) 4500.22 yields 40.9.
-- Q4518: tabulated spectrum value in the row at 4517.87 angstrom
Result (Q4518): 41.19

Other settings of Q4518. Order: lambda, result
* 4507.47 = 42.34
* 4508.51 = 42.39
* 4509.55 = 42.44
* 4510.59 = 42.46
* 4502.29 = 41.43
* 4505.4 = 42.15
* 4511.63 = 42.45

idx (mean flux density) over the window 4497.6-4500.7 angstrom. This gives 40.7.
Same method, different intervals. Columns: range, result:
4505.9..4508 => 42.4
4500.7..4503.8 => 41.4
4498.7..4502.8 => 41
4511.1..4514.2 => 42.3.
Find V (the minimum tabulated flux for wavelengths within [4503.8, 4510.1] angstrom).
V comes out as 41.98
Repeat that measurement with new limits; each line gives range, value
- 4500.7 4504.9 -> 41.15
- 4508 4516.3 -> 41.87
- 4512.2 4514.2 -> 42.28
